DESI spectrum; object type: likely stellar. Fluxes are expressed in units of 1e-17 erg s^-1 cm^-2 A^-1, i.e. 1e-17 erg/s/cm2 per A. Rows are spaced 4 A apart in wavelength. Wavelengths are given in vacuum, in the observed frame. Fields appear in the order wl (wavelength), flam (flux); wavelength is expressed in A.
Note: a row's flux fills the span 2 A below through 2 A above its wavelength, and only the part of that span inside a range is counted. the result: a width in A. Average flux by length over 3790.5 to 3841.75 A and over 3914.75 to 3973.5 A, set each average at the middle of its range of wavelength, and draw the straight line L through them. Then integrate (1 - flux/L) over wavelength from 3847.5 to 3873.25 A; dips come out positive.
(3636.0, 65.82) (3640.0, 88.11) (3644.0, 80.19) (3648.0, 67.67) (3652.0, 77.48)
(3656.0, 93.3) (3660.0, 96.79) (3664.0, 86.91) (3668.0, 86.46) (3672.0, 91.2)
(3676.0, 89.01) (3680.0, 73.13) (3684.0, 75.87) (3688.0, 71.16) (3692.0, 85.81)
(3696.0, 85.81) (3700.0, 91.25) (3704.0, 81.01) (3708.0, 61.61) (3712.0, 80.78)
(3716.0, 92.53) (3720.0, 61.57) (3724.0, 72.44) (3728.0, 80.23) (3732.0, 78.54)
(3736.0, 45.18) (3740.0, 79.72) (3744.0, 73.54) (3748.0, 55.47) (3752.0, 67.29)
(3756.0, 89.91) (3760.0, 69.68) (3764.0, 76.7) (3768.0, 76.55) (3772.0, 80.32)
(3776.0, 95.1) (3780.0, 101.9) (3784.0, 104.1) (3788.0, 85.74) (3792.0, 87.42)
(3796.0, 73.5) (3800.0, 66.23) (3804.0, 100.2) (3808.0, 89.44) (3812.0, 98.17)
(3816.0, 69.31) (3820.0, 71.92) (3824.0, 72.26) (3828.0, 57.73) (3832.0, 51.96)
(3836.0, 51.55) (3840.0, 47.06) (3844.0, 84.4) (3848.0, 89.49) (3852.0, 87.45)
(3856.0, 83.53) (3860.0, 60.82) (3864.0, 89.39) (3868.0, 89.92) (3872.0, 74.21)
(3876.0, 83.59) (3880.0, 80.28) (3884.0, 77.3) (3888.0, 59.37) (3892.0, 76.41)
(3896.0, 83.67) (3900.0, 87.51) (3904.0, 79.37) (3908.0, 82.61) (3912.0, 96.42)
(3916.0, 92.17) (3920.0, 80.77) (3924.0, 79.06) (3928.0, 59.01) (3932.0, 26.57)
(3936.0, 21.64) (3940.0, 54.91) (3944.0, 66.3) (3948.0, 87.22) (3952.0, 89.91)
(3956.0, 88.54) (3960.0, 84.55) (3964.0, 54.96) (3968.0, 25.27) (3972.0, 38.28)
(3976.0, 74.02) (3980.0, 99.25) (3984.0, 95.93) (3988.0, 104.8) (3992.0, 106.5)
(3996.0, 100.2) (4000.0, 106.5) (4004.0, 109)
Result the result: -4.84 A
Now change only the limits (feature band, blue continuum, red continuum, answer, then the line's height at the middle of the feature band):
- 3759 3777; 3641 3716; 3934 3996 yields 0.06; 79.6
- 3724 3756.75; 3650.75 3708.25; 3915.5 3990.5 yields 4.08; 80.6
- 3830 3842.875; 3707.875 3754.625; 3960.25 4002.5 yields 3.91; 75.4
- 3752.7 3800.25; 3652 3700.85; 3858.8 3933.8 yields -1.58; 81.4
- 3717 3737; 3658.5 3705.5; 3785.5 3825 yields 3.25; 83.5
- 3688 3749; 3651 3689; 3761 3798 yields 7.25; 85.4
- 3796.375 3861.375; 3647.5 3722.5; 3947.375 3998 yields 5.76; 81.2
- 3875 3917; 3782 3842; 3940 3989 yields -3.79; 74.7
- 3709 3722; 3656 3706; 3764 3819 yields 1.26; 85.3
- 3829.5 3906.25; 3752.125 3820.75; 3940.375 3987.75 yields 3.60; 79.4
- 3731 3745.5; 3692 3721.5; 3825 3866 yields 1.74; 77.8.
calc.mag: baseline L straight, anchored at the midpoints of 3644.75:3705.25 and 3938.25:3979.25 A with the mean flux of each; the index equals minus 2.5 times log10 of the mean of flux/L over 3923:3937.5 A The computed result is 0.46 mag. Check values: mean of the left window 83.5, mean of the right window 67.5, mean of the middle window 45.2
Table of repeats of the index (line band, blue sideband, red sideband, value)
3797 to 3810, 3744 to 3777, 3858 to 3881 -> -0.096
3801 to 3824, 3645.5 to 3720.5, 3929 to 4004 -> -0.071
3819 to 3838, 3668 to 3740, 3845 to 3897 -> 0.292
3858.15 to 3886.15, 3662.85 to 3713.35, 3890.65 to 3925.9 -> 0.061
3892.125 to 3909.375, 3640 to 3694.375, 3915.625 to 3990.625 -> -0.150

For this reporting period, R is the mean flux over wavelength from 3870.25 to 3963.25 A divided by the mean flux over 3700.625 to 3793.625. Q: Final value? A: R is 0.95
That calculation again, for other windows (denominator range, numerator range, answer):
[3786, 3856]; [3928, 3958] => 0.82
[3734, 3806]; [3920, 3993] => 0.88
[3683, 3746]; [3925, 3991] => 0.89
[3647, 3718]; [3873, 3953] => 0.88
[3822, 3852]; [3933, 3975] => 0.91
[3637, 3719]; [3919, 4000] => 0.88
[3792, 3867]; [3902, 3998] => 0.99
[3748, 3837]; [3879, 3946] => 0.90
